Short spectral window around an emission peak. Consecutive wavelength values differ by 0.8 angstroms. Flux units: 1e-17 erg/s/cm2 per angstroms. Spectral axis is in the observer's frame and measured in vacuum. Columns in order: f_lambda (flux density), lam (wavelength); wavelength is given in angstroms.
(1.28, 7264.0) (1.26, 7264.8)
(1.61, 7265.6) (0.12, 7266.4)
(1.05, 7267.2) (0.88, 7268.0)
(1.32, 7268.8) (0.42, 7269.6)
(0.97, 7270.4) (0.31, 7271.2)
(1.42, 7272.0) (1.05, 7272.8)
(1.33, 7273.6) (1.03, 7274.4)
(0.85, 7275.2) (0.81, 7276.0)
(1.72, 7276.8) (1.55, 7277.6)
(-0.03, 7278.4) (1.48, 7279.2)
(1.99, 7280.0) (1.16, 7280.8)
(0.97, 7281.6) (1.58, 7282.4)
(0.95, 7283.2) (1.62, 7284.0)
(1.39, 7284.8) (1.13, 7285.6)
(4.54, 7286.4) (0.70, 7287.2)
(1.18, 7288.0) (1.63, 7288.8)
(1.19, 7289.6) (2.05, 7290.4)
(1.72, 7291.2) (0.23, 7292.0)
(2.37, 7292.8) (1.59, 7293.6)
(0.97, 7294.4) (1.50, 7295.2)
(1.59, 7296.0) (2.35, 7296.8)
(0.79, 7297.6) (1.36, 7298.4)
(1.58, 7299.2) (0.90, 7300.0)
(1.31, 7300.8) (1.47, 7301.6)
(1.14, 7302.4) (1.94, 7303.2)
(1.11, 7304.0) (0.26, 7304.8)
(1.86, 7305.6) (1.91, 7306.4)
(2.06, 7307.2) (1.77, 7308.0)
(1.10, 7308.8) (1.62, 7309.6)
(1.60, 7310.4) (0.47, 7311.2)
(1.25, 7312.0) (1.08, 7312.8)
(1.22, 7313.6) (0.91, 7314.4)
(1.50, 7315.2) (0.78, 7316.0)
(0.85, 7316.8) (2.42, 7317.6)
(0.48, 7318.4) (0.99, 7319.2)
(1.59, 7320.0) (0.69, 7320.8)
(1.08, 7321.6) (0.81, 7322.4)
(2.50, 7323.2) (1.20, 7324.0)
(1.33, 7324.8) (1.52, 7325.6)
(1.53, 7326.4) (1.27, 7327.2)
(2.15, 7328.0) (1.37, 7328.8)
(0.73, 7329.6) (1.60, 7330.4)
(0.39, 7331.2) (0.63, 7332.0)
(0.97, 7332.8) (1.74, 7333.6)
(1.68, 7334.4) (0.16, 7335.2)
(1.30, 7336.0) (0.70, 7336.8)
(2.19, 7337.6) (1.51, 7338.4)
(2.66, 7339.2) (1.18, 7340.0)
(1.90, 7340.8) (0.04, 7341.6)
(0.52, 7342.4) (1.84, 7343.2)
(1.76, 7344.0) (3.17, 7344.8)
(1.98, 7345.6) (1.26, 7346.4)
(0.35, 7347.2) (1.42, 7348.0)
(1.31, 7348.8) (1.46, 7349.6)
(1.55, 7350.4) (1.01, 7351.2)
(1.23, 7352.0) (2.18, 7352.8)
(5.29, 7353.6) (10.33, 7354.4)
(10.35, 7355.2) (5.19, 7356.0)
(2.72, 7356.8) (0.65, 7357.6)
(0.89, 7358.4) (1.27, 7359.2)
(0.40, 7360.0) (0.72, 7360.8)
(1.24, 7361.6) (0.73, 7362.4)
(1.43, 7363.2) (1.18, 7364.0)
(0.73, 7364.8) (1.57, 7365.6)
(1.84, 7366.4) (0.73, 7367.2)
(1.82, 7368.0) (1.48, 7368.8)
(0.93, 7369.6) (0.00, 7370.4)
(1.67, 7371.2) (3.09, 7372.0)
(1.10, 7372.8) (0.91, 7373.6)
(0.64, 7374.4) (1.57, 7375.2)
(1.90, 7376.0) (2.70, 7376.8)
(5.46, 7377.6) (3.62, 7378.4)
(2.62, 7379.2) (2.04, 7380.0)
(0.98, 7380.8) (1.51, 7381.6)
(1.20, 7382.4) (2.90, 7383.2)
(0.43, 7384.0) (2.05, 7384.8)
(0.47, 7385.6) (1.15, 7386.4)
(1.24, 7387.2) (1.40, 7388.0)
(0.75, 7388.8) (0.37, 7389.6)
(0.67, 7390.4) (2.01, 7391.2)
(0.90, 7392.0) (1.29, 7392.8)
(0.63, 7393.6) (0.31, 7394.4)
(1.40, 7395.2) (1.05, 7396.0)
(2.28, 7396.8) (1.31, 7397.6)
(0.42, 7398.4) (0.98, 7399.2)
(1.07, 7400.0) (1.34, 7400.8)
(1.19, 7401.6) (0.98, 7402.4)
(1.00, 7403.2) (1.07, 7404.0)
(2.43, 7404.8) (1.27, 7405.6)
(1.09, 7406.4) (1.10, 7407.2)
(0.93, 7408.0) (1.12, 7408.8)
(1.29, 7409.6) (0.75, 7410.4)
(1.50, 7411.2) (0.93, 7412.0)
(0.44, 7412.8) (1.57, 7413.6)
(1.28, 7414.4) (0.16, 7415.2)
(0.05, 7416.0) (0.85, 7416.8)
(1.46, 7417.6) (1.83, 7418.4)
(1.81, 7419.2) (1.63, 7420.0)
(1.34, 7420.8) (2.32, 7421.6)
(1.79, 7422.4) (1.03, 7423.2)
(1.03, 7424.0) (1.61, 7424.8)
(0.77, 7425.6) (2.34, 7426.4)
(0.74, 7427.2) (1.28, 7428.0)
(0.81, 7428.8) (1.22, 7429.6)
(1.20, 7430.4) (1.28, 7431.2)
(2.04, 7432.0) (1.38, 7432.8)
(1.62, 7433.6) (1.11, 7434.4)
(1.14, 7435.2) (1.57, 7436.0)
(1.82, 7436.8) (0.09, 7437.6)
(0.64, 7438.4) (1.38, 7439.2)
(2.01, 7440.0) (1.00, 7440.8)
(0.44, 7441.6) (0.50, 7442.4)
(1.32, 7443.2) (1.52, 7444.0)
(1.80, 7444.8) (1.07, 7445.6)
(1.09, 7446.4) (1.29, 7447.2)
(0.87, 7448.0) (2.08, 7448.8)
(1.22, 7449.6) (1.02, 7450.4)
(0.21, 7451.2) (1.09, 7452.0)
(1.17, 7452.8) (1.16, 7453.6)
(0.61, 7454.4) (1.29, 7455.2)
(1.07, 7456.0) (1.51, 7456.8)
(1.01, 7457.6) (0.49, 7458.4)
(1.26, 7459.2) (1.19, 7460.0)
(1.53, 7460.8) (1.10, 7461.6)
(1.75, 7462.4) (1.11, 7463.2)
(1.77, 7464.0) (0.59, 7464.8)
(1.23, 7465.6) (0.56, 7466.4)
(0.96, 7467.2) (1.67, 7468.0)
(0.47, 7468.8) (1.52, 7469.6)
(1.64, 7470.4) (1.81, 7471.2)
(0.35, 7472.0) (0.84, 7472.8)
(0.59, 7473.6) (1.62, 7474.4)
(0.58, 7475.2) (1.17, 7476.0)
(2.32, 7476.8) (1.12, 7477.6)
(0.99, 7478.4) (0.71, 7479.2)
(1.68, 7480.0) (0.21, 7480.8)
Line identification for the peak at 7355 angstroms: Halpha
